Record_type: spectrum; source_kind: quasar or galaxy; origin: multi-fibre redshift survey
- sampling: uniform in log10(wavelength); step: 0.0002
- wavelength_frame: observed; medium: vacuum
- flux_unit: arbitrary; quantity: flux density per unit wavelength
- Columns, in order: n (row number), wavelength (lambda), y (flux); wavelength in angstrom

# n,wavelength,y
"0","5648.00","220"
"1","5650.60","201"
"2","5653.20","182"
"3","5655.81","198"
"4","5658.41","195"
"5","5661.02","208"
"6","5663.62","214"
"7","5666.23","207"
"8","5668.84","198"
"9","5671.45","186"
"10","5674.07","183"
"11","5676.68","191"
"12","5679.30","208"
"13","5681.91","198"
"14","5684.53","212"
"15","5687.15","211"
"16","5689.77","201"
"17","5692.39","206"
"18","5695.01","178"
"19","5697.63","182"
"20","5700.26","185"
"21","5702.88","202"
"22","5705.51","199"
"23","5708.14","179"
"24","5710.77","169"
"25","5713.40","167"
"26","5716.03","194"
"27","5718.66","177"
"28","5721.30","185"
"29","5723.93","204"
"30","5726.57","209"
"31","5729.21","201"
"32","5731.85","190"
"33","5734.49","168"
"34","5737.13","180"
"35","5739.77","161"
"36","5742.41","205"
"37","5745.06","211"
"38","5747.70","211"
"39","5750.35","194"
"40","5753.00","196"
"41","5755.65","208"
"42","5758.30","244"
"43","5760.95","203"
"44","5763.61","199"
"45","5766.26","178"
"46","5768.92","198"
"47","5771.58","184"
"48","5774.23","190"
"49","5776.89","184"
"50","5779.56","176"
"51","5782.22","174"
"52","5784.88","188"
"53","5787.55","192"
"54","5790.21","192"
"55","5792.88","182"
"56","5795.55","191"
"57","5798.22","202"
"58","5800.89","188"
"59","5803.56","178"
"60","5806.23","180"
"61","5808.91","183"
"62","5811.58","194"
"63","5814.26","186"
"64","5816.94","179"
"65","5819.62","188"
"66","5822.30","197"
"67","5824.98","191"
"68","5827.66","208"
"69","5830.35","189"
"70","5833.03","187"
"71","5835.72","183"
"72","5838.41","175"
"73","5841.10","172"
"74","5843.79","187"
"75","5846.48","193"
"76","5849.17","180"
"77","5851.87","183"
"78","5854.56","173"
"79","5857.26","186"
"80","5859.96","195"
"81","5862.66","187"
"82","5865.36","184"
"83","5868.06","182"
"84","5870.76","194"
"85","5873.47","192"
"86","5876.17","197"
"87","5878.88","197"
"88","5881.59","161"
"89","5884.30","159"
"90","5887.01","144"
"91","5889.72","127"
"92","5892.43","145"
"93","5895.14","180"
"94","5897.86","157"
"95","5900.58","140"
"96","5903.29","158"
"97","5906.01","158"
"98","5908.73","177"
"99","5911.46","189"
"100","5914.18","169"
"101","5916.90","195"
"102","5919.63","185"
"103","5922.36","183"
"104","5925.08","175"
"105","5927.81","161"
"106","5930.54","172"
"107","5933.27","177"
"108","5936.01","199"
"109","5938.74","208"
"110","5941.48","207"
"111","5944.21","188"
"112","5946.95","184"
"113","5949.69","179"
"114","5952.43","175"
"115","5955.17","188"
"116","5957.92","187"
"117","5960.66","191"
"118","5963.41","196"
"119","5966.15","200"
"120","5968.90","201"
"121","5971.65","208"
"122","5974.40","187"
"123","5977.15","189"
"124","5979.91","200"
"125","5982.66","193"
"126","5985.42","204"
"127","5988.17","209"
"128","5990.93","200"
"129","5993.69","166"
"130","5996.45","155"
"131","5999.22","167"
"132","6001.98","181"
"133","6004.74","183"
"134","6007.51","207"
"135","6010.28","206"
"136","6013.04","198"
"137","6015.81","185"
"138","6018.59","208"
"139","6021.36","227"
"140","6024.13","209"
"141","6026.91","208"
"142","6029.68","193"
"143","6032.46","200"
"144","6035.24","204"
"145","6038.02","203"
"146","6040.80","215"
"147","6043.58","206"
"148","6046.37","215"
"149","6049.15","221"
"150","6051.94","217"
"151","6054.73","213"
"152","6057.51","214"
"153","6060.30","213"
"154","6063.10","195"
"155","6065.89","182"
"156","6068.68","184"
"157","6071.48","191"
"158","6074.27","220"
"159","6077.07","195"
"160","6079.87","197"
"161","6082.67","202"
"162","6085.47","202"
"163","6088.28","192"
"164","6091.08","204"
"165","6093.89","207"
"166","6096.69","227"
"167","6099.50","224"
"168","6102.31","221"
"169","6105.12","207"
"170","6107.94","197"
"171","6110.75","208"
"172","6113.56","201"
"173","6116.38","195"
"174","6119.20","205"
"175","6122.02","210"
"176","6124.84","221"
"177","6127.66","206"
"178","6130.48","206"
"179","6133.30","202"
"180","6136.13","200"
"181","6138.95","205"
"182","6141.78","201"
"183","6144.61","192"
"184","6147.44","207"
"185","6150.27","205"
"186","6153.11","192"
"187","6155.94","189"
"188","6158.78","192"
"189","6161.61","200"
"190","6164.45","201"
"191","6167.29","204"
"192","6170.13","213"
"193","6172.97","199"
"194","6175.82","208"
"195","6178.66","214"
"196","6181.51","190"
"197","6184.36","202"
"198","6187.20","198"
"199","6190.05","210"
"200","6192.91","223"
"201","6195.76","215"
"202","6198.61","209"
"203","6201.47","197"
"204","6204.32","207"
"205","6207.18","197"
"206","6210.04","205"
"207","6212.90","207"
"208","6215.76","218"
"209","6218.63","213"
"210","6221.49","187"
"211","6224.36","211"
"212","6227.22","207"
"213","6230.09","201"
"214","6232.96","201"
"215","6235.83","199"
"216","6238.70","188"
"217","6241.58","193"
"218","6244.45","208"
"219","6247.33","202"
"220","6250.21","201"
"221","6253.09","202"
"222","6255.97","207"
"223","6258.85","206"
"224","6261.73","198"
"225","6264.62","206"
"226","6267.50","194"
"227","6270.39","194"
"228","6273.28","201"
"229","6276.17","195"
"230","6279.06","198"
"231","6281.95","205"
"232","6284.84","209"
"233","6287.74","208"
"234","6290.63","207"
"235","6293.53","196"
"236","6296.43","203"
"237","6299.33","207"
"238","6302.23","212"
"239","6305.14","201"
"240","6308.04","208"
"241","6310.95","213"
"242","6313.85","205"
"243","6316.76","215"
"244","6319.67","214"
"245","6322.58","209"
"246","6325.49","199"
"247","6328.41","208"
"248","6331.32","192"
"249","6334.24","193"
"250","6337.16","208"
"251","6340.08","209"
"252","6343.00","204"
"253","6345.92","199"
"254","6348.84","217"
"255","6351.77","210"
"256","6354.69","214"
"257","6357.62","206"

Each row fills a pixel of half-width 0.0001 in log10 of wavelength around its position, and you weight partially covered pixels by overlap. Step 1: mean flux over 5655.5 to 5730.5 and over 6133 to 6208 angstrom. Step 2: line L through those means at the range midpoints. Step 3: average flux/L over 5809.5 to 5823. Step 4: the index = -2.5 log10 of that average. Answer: 0.05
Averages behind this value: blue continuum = 195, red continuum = 203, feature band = 188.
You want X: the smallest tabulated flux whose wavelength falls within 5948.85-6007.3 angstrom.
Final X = 155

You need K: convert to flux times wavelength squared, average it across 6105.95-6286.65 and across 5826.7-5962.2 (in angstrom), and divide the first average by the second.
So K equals 1.25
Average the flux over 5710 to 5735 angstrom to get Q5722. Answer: 187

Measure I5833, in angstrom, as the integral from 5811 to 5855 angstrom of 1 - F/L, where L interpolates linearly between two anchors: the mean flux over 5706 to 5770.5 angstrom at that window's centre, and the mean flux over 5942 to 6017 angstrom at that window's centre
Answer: 1.3 angstrom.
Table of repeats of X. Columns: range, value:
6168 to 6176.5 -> 199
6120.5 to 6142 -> 200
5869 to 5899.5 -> 127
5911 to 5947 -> 161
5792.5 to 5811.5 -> 178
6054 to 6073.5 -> 182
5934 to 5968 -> 175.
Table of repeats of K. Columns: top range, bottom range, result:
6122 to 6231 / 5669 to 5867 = 1.23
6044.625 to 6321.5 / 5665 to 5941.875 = 1.25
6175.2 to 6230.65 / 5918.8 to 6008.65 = 1.19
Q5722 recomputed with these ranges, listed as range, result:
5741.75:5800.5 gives 195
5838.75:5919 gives 175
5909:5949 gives 185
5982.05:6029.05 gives 194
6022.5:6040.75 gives 204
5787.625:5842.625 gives 187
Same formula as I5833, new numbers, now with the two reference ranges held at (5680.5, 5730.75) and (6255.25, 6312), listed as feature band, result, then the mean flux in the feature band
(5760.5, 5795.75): 1.2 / 187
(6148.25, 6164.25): 0.4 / 196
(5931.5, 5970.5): 1.1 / 191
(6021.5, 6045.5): -0.9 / 206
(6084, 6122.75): -1.4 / 207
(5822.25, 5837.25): 0.2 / 192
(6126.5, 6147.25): -0.1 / 202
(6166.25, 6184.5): -0.3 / 204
